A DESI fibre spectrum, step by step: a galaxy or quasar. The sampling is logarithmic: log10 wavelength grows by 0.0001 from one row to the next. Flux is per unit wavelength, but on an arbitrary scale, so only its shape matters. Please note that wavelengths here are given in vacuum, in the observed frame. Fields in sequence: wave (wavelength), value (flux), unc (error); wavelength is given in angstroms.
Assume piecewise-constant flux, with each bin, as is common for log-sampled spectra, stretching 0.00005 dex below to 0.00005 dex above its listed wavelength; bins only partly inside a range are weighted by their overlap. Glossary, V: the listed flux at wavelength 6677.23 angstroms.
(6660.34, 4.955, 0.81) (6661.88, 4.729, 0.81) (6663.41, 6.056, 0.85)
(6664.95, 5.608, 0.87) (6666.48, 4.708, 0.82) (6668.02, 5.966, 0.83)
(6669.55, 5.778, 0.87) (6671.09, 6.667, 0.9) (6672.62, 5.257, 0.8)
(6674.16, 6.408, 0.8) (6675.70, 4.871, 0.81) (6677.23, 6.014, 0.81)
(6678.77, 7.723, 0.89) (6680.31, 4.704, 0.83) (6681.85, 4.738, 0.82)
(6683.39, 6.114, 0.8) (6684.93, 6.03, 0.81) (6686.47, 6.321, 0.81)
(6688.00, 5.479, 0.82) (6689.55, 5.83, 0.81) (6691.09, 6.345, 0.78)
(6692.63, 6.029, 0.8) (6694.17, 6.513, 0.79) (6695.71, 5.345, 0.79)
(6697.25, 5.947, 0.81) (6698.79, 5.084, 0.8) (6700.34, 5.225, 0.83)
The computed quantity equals 6.014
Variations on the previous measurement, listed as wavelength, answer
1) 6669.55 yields 5.778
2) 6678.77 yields 7.723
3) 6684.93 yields 6.03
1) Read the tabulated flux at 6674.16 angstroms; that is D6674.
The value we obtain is 6.408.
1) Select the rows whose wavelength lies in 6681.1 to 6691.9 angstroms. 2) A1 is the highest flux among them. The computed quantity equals 6.345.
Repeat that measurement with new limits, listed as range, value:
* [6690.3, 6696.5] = 6.513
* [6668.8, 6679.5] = 7.723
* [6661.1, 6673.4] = 6.667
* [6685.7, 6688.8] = 6.321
